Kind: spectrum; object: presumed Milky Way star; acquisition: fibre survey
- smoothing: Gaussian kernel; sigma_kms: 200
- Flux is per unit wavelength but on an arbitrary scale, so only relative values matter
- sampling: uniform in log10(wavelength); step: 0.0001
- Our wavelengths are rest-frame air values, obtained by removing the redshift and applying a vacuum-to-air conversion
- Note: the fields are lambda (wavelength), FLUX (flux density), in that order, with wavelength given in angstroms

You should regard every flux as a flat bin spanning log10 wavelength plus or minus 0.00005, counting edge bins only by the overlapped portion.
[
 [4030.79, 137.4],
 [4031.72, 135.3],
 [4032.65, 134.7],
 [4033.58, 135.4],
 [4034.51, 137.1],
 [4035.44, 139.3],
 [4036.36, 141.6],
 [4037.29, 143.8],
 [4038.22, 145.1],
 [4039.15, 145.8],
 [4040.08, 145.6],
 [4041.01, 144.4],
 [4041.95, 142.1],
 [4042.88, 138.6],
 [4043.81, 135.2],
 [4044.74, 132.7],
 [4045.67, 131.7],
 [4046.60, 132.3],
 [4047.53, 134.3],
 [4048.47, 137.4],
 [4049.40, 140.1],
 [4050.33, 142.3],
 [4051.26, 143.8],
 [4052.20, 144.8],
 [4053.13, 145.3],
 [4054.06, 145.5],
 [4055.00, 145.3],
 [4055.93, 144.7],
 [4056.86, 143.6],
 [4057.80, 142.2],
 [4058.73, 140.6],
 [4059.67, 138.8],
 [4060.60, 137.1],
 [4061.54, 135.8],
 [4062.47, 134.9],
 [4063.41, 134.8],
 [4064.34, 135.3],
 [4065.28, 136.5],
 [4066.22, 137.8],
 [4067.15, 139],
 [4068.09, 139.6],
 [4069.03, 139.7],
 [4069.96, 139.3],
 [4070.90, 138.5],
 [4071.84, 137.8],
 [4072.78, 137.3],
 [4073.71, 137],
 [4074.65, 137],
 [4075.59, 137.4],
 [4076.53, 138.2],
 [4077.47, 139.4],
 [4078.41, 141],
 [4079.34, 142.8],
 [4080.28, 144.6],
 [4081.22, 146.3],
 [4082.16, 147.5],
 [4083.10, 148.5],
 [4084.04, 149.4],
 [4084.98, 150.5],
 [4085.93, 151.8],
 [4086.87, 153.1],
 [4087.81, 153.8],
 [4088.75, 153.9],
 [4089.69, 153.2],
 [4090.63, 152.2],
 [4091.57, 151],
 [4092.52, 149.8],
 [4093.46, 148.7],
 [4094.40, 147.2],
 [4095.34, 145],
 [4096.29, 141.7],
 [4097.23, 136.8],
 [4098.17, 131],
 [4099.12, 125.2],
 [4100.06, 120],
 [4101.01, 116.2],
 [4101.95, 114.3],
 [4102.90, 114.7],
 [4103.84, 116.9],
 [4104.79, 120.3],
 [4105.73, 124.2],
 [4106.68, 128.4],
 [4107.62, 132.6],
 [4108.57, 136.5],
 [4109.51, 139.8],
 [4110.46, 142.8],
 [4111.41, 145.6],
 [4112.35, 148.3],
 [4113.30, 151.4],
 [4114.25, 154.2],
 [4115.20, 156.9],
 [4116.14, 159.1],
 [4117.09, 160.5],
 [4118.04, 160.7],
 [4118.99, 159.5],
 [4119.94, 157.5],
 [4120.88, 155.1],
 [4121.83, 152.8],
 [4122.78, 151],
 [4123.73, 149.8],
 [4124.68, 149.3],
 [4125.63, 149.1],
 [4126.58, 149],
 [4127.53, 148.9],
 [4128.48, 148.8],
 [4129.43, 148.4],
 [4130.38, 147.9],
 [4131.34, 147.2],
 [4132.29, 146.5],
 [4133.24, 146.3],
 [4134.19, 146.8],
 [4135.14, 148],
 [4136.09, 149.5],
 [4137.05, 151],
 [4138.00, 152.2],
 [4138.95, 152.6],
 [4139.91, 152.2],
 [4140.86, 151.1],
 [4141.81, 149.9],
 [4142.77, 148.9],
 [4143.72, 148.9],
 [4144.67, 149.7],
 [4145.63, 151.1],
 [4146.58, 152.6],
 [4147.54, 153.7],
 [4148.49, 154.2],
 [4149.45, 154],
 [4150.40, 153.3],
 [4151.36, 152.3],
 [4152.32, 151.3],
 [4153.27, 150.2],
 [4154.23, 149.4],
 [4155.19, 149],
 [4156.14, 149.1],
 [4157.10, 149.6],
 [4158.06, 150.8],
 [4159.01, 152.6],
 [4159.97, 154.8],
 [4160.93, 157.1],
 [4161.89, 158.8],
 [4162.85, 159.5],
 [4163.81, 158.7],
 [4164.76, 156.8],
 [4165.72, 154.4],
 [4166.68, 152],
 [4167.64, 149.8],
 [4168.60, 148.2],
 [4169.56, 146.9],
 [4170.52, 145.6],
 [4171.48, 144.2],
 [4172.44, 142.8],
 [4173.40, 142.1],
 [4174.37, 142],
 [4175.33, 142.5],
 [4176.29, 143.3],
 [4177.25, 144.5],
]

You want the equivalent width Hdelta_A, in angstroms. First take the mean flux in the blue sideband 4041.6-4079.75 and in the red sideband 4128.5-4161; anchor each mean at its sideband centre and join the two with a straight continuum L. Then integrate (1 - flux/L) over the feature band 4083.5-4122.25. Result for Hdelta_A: 0.48 angstroms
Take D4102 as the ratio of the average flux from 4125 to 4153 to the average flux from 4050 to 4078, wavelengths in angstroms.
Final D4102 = 1.1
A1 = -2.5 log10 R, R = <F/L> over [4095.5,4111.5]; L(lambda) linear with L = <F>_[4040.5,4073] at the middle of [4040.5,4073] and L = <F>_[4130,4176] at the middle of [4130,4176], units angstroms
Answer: 0.13 mag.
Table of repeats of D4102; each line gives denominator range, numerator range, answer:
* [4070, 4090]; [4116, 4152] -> 1.05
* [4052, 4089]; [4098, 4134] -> 1.00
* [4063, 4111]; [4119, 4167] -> 1.09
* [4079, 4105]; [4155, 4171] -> 1.09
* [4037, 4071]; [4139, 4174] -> 1.08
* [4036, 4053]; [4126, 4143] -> 1.06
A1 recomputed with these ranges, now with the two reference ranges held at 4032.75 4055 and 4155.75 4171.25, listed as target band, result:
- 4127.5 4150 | 0.000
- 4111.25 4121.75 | -0.056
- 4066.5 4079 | 0.035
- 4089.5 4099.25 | 0.010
